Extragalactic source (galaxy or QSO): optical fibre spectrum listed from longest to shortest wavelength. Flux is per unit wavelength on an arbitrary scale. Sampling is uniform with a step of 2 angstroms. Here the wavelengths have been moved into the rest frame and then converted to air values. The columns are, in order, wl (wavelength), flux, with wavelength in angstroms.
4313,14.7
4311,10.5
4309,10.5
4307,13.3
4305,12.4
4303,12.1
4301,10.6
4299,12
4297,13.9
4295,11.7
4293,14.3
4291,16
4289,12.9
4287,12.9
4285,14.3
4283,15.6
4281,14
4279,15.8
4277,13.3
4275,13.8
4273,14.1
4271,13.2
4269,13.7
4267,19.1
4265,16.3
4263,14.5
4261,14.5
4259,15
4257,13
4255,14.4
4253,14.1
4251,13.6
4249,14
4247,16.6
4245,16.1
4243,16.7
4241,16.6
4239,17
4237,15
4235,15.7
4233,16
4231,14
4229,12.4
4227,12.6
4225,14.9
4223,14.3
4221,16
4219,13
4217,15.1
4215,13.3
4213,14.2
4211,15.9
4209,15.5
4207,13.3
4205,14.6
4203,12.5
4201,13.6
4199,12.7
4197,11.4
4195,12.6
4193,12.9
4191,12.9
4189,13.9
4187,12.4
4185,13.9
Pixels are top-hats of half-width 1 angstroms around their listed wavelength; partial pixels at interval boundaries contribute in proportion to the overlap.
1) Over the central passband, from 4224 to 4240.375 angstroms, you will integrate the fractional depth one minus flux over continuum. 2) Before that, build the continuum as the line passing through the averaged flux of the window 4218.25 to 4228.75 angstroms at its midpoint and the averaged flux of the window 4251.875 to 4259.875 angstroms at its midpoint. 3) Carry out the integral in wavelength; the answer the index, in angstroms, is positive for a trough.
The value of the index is -0.8 angstroms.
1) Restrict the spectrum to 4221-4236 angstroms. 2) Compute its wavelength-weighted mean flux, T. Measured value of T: 14.4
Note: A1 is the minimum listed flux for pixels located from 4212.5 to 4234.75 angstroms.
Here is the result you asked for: 12.4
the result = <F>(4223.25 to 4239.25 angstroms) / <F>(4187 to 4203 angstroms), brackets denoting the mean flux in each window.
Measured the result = 1.14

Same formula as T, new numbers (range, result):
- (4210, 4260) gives 14.8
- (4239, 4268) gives 15.4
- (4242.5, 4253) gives 15.2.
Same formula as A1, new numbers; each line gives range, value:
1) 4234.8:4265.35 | 13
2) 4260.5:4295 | 11.7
